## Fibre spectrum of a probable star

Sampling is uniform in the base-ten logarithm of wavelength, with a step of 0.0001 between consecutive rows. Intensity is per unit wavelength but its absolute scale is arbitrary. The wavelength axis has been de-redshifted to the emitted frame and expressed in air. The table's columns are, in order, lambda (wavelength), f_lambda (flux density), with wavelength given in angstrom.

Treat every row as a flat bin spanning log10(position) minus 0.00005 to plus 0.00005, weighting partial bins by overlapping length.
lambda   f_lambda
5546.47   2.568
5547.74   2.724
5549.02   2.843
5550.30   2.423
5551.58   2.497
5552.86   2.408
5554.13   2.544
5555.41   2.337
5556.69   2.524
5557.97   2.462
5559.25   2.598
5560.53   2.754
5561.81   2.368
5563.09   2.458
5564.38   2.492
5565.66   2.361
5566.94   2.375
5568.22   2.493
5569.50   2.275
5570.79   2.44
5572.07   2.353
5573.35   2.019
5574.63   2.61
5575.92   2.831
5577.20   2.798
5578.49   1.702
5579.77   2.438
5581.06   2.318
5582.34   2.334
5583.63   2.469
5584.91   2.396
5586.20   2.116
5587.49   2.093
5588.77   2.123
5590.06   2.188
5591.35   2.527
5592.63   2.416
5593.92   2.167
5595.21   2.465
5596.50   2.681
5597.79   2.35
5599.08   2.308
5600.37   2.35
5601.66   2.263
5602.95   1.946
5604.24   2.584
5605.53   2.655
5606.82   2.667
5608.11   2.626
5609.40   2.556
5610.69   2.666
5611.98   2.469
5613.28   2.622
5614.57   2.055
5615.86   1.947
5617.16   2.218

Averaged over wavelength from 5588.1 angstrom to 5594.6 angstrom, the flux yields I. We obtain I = 2.29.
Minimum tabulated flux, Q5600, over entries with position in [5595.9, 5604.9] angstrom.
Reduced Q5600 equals 1.946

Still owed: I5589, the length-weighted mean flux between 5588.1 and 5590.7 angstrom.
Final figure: 2.16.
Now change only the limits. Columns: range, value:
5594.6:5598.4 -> 2.5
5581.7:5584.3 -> 2.41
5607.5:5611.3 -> 2.62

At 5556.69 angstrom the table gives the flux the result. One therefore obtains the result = 2.524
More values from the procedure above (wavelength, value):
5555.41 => 2.337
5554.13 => 2.544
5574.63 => 2.61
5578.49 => 1.702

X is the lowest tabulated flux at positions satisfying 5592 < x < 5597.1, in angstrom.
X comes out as 2.167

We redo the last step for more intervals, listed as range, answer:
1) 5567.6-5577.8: 2.019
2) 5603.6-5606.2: 2.584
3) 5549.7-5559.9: 2.337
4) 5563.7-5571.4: 2.275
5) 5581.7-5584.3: 2.334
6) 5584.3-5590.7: 2.093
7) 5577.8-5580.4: 1.702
